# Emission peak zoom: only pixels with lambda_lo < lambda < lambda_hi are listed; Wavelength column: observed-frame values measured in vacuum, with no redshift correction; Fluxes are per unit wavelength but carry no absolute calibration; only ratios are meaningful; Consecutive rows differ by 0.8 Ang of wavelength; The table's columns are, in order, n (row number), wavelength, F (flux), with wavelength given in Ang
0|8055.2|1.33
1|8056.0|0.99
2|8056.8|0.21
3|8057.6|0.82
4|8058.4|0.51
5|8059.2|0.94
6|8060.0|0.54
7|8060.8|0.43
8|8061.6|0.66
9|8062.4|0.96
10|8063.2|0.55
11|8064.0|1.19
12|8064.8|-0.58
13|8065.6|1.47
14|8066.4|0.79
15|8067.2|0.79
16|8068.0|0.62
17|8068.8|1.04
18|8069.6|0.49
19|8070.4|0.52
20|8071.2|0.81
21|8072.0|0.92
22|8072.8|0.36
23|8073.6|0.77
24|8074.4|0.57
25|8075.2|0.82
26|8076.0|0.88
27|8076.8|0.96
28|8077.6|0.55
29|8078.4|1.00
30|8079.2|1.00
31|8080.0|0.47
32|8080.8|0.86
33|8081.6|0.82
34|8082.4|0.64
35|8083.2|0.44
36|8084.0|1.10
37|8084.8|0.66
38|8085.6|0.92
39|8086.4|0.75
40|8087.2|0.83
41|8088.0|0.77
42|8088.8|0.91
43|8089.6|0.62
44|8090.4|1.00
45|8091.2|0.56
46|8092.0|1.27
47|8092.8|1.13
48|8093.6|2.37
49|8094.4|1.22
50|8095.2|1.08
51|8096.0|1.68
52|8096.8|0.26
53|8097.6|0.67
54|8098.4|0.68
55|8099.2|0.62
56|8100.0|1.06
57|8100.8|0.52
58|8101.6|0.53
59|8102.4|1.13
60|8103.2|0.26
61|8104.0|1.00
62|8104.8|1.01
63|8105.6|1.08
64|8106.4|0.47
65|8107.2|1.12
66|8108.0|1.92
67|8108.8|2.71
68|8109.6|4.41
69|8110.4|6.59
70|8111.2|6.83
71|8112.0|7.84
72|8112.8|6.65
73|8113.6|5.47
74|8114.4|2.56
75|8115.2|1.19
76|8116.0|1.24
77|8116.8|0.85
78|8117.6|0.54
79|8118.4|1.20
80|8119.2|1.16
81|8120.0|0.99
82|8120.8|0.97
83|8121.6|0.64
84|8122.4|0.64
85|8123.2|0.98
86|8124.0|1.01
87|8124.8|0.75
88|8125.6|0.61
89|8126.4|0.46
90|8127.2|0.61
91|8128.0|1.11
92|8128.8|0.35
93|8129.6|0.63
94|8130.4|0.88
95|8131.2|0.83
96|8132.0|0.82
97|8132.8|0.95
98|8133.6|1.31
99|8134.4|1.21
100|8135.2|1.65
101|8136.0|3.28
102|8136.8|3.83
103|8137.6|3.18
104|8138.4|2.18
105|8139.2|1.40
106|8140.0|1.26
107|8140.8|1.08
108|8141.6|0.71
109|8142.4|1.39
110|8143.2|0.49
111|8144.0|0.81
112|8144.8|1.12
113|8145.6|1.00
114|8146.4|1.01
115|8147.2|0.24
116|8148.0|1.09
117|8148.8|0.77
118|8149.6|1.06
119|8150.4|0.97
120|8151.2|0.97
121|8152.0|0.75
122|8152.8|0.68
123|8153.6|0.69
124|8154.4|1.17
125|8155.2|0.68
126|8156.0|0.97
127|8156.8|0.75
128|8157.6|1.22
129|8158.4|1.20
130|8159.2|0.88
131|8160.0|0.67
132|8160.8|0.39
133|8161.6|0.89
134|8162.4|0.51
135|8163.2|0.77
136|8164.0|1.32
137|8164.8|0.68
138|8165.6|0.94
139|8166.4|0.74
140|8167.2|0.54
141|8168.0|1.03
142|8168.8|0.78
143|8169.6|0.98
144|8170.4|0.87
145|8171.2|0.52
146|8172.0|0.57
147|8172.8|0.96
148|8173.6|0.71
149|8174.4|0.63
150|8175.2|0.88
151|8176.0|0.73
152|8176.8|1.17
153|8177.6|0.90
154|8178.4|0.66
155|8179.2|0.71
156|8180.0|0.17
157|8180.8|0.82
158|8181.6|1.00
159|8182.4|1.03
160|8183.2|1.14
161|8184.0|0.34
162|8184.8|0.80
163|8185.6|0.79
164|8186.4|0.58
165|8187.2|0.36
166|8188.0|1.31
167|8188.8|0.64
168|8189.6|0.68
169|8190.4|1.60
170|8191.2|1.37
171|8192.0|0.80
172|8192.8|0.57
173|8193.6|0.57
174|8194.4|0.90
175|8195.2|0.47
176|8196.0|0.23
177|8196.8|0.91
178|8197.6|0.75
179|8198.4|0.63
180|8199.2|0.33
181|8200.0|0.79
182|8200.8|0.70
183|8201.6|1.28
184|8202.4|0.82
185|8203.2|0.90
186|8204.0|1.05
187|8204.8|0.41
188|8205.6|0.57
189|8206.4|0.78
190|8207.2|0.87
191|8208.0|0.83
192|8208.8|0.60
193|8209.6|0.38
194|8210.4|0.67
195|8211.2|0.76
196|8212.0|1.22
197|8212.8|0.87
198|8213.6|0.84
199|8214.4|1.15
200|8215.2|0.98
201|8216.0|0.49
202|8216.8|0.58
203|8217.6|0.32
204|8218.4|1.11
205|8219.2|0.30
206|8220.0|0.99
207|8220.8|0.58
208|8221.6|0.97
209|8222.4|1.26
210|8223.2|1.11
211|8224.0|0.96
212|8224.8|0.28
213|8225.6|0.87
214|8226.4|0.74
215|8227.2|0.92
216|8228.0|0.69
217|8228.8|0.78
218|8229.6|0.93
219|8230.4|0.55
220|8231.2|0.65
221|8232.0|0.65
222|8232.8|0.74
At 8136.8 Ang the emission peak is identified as [N II]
